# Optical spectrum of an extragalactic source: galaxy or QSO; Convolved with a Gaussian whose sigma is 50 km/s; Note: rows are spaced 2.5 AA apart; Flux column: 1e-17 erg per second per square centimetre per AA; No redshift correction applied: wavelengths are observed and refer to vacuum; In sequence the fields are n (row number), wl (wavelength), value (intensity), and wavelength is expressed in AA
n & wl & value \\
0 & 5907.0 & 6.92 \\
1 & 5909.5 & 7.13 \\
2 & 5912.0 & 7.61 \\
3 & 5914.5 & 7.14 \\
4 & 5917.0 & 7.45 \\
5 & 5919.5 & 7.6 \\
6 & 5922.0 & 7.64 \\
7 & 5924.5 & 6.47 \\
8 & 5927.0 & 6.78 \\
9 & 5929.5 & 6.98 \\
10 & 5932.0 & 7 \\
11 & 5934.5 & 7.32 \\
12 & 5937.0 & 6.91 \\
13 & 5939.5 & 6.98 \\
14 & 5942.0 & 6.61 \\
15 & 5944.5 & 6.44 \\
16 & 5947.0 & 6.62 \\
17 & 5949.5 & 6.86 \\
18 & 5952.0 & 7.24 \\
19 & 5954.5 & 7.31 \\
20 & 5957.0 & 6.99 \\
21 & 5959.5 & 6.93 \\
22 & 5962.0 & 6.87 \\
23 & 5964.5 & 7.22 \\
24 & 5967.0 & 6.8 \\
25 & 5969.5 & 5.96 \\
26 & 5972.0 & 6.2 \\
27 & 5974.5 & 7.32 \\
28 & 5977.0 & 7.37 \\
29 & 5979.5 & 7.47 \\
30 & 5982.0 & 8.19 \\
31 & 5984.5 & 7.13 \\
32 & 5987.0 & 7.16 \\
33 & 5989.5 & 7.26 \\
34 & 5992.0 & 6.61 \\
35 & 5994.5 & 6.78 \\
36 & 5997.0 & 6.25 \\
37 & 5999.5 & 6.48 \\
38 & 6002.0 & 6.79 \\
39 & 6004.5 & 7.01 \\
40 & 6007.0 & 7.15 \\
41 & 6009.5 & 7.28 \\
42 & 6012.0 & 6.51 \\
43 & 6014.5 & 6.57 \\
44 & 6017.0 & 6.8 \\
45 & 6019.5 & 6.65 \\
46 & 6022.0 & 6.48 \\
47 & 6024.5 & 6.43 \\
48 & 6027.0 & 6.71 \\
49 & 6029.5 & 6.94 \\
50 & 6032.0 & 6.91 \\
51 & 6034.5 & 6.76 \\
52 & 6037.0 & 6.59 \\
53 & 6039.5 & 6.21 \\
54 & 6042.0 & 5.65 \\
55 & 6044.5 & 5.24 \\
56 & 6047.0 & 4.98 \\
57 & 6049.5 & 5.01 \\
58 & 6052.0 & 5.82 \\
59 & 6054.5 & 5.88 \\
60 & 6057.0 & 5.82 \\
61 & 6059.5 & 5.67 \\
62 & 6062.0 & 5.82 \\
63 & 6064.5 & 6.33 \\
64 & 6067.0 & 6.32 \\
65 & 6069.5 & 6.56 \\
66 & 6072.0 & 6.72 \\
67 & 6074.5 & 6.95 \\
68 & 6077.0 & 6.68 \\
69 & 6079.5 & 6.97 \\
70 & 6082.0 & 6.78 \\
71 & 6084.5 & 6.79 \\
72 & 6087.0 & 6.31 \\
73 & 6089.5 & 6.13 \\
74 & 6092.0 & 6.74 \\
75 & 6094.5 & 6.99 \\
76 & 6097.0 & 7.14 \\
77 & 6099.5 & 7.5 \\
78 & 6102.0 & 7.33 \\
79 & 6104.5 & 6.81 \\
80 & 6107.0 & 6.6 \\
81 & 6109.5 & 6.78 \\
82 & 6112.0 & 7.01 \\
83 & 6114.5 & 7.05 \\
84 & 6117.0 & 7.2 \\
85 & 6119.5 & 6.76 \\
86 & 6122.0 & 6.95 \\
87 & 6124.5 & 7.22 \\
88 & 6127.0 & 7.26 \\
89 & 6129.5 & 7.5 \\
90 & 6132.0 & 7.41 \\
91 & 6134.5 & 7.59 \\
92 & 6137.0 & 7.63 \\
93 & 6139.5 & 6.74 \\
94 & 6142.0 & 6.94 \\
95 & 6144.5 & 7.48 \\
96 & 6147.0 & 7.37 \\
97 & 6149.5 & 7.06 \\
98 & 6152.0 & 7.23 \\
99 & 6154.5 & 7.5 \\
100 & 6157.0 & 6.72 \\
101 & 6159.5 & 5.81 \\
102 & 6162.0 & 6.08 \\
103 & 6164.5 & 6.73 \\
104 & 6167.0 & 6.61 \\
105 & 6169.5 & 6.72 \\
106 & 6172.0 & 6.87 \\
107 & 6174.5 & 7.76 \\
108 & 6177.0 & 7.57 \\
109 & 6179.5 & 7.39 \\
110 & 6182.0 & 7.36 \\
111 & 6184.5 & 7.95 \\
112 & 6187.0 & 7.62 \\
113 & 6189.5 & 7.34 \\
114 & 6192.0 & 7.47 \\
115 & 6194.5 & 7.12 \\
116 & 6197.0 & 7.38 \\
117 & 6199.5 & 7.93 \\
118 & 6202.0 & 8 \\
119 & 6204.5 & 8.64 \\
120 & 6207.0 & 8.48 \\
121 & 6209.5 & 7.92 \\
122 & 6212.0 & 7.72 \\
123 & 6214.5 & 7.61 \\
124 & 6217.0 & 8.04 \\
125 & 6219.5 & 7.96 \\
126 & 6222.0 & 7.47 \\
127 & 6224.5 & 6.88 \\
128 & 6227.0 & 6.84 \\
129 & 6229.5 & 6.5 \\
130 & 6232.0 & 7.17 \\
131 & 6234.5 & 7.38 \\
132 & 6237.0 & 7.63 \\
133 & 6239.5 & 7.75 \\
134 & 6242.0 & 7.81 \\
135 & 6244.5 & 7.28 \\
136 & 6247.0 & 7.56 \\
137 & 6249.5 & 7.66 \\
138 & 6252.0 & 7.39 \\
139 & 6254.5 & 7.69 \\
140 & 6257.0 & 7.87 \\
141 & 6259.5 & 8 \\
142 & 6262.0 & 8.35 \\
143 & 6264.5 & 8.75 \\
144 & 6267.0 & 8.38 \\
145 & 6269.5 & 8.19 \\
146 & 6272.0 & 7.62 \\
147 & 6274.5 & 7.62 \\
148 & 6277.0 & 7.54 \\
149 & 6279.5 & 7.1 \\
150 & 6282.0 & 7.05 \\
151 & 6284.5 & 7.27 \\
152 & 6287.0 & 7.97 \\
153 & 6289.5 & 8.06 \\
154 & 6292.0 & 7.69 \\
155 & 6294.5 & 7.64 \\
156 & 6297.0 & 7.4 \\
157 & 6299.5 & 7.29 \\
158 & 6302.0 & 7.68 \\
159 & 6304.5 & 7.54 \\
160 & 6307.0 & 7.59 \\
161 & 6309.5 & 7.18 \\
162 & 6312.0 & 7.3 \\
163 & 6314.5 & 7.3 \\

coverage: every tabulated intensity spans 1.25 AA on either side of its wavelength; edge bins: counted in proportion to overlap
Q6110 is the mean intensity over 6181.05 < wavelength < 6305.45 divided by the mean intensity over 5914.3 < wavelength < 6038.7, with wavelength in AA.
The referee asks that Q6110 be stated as 1.11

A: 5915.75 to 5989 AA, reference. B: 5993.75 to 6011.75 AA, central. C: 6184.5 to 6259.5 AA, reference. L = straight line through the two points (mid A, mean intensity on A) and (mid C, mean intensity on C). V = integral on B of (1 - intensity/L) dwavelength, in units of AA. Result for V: 0.8 AA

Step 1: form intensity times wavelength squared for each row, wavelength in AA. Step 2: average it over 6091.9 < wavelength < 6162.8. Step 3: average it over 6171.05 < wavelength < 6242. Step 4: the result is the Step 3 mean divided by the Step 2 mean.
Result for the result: 1.10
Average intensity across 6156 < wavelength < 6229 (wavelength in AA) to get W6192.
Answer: 7.37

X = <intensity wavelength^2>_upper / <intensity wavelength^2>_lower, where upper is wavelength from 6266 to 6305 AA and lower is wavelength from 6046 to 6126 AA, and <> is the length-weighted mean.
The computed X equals 1.24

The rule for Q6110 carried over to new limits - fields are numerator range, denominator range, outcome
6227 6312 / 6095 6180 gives 1.08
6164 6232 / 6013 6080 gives 1.19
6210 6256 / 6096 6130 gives 1.06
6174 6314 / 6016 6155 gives 1.14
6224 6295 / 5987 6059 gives 1.19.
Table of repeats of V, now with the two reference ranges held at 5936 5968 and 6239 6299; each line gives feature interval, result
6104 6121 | 1.0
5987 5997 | 0.2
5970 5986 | -0.6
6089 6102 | 0.5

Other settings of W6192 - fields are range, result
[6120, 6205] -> 7.25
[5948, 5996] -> 7.03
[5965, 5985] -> 7.06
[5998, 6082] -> 6.39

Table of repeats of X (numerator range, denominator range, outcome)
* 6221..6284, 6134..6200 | 1.09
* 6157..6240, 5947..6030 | 1.15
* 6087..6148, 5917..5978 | 1.08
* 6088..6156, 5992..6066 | 1.16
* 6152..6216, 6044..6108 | 1.19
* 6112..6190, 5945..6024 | 1.09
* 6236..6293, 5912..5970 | 1.23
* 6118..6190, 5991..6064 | 1.18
